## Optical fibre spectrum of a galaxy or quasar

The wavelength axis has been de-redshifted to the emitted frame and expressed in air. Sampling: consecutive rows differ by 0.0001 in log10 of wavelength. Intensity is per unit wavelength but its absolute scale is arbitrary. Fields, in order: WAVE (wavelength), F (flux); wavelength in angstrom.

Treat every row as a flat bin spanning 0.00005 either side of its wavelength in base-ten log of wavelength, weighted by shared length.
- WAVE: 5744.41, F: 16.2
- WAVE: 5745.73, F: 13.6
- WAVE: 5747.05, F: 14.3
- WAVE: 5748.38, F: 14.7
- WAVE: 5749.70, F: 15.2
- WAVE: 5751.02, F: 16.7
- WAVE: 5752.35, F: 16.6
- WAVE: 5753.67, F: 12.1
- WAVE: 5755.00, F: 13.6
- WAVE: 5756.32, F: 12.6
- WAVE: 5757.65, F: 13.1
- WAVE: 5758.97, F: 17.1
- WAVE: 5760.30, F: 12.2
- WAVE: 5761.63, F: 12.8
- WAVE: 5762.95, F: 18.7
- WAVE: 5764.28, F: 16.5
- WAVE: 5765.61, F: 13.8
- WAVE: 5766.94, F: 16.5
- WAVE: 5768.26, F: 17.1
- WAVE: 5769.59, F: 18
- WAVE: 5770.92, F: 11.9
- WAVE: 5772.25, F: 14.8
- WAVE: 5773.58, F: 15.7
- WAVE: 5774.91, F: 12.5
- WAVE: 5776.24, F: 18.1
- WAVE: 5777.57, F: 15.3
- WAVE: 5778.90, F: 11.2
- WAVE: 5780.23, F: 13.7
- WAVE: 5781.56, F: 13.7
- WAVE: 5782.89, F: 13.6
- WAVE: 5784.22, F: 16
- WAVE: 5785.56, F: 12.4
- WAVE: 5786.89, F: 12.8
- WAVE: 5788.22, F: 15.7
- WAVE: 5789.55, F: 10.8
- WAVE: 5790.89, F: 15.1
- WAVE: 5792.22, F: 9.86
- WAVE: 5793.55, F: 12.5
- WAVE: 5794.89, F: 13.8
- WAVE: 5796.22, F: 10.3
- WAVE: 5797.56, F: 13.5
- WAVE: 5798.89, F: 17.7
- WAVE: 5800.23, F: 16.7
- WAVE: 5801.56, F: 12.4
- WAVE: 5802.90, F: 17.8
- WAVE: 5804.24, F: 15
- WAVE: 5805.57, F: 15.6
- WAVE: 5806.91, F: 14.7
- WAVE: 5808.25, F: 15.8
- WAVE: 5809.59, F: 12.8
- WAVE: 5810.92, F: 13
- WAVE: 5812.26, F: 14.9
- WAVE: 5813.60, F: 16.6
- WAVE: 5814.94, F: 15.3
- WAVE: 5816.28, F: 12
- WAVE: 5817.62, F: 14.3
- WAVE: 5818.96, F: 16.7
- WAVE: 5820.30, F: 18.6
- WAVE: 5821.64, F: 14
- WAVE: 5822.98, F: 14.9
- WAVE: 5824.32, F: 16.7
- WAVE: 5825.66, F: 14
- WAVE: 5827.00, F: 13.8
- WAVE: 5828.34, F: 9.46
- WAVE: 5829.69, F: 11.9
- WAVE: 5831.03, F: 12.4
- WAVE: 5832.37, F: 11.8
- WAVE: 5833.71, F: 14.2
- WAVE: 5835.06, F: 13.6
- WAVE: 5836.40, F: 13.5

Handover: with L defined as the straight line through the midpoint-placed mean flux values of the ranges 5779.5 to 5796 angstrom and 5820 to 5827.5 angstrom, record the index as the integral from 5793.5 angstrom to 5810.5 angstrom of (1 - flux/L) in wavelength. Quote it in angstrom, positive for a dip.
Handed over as -0.64 angstrom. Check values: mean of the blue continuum 13.2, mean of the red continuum 15.2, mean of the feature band 14.6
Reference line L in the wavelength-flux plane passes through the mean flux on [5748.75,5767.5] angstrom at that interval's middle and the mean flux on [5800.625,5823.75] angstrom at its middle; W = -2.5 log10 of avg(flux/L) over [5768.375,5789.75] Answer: 0.04 mag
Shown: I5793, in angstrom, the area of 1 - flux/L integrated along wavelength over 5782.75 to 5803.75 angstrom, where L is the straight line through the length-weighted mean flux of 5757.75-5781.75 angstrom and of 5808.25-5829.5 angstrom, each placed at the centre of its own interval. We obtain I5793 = 1.3 angstrom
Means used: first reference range 15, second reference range 14.5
